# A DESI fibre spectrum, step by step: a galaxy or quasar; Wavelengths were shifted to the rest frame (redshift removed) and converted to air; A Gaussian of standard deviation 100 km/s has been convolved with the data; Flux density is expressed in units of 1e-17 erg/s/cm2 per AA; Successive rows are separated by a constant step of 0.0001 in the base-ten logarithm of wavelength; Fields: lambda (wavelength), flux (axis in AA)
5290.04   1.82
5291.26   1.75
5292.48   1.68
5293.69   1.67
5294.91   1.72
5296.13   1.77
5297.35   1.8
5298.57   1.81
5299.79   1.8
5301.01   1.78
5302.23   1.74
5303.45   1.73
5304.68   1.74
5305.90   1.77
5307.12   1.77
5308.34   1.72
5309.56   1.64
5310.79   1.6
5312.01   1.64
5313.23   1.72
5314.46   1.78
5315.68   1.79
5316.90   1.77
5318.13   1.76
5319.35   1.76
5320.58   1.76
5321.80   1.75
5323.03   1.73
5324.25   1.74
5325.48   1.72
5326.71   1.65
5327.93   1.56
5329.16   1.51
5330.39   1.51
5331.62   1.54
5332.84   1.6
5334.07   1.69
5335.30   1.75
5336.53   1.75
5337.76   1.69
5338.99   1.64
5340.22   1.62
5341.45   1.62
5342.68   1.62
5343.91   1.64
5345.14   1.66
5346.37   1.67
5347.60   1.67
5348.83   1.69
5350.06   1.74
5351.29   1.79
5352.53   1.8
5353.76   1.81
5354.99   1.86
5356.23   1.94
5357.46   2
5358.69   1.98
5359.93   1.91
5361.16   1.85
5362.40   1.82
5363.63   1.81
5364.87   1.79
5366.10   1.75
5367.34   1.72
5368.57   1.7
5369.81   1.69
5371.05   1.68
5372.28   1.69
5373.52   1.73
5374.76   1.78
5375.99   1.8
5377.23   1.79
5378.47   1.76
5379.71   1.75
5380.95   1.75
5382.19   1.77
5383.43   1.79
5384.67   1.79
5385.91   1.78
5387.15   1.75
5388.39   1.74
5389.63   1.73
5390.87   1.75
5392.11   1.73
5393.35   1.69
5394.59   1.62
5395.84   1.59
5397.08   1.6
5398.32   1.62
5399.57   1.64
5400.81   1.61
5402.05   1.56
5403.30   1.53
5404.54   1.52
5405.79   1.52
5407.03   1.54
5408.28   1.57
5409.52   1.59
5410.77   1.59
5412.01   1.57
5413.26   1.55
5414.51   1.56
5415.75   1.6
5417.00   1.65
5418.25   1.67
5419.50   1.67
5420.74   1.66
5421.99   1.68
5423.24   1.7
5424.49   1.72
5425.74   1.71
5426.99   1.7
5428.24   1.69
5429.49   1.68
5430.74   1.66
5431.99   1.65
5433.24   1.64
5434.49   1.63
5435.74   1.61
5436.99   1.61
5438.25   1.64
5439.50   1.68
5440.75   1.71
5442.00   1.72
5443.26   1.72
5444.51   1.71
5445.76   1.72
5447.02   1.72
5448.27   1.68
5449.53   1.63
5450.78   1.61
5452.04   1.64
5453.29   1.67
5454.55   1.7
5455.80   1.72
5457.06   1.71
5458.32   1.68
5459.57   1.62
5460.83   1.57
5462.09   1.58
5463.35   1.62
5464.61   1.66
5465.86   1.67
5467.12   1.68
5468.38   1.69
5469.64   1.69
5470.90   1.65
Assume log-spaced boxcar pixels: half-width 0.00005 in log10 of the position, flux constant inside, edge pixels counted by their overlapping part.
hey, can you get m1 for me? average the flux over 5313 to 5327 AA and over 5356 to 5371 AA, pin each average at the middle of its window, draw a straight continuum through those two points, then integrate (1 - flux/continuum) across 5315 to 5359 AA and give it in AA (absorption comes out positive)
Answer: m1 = 1.5 AA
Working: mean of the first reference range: 1.75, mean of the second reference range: 1.82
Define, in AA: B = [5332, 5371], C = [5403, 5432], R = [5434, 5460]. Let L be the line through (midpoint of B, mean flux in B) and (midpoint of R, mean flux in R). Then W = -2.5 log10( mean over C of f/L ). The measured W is 0.05 mag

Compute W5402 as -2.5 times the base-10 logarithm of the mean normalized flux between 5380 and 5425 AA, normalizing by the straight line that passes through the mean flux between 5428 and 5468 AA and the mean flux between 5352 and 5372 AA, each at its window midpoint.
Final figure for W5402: 0.061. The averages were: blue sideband 1.82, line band 1.65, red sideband 1.66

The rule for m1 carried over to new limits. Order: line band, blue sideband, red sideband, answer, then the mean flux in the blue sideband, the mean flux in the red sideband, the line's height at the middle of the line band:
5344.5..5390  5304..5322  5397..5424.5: -3.2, 1.73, 1.6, 1.66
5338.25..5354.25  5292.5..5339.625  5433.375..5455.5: 0.1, 1.71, 1.67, 1.7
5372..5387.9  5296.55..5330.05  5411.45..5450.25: -0.7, 1.72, 1.66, 1.69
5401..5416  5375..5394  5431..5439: 1.2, 1.76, 1.63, 1.7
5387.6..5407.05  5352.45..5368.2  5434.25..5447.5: 1.6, 1.85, 1.68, 1.77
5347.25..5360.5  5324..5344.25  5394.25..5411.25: -1.8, 1.64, 1.58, 1.62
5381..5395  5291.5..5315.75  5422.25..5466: -0.4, 1.73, 1.67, 1.69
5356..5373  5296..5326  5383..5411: -1.2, 1.74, 1.65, 1.68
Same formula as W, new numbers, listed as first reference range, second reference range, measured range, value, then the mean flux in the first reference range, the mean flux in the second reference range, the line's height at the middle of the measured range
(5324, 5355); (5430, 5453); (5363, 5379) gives -0.05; 1.67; 1.67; 1.67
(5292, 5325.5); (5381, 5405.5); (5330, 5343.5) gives 0.05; 1.74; 1.67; 1.72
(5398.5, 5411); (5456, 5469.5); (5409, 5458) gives -0.03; 1.57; 1.65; 1.61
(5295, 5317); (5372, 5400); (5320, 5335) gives 0.06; 1.74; 1.72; 1.74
